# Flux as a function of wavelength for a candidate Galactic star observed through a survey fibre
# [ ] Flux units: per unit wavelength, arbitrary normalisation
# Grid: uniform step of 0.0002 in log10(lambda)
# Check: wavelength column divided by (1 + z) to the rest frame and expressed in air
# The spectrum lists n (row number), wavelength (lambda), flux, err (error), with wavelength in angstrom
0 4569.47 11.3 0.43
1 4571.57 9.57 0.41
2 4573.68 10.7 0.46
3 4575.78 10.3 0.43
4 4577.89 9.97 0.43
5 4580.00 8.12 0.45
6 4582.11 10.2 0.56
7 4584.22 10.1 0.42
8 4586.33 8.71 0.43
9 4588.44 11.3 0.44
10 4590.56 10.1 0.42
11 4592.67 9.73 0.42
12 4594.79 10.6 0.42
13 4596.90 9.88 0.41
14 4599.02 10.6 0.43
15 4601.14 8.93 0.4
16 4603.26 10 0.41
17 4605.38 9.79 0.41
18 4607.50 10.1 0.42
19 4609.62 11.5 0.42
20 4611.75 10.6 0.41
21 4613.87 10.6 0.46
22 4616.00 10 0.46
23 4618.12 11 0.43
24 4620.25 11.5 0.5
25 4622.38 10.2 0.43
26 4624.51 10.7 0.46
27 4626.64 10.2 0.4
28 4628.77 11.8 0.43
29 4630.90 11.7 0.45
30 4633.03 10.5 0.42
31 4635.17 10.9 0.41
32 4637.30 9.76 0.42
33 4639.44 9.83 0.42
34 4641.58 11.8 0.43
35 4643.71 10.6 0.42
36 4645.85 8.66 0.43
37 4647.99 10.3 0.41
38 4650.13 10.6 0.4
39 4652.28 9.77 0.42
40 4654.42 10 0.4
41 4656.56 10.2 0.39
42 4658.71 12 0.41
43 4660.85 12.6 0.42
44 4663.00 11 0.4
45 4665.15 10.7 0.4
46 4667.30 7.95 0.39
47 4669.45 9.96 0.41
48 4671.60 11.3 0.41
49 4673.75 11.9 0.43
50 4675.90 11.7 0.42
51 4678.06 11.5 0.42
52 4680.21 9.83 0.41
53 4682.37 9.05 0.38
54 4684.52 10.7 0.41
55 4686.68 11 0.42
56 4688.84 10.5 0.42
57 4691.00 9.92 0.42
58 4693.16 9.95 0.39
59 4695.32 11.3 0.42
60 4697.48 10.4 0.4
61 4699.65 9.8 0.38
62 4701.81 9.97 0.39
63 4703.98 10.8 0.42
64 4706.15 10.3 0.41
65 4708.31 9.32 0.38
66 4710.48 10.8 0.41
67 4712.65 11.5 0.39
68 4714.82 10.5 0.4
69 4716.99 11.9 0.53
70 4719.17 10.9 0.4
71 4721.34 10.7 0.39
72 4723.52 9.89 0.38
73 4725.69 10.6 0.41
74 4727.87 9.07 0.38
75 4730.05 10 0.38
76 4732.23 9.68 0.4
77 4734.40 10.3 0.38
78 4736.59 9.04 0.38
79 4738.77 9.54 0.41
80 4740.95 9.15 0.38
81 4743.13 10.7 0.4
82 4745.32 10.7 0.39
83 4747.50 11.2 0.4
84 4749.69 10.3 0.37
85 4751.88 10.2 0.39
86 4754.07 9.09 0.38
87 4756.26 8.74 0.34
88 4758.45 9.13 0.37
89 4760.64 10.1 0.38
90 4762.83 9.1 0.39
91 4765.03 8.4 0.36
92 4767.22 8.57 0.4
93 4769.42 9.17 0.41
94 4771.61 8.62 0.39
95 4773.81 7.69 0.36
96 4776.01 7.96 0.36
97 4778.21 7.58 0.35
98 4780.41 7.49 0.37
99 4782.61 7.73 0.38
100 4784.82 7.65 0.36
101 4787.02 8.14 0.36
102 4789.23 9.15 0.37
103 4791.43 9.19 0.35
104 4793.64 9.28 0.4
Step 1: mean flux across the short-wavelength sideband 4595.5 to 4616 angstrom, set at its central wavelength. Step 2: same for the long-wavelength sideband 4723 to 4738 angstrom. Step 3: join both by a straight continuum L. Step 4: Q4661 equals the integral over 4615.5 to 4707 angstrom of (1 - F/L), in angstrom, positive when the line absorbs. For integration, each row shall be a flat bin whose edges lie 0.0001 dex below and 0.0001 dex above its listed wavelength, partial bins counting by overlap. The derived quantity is -4.92 angstrom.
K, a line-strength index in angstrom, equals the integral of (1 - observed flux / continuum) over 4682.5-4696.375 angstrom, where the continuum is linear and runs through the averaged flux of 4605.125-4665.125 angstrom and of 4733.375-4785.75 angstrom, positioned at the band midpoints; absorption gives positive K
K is -0.7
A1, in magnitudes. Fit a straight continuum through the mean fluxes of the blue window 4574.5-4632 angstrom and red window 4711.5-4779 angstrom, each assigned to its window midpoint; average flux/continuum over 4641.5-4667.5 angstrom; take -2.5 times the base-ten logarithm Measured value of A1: -0.045 mag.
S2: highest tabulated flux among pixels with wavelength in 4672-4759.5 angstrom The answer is 11.9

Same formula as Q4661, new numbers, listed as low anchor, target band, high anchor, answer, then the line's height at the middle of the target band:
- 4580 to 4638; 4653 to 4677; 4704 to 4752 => -1.15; 10.3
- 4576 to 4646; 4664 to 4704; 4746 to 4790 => -3.34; 9.62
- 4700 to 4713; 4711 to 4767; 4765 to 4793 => -3.43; 9.42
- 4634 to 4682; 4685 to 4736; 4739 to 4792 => -3.08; 9.8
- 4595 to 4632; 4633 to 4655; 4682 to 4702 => 0.45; 10.5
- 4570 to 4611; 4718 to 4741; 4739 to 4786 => -1.80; 9.21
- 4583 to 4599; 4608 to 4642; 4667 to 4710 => -1.83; 10.2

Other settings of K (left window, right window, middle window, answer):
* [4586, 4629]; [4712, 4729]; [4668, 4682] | -0.4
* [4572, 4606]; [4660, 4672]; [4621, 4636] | -0.9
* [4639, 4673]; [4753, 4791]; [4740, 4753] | -2.1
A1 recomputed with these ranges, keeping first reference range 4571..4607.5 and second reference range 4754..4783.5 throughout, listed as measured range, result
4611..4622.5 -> -0.10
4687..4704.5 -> -0.14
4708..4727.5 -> -0.20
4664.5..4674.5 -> -0.11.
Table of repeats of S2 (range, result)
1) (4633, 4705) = 12.6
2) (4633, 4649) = 11.8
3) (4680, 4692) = 11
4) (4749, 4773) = 10.3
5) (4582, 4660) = 12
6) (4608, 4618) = 11.5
